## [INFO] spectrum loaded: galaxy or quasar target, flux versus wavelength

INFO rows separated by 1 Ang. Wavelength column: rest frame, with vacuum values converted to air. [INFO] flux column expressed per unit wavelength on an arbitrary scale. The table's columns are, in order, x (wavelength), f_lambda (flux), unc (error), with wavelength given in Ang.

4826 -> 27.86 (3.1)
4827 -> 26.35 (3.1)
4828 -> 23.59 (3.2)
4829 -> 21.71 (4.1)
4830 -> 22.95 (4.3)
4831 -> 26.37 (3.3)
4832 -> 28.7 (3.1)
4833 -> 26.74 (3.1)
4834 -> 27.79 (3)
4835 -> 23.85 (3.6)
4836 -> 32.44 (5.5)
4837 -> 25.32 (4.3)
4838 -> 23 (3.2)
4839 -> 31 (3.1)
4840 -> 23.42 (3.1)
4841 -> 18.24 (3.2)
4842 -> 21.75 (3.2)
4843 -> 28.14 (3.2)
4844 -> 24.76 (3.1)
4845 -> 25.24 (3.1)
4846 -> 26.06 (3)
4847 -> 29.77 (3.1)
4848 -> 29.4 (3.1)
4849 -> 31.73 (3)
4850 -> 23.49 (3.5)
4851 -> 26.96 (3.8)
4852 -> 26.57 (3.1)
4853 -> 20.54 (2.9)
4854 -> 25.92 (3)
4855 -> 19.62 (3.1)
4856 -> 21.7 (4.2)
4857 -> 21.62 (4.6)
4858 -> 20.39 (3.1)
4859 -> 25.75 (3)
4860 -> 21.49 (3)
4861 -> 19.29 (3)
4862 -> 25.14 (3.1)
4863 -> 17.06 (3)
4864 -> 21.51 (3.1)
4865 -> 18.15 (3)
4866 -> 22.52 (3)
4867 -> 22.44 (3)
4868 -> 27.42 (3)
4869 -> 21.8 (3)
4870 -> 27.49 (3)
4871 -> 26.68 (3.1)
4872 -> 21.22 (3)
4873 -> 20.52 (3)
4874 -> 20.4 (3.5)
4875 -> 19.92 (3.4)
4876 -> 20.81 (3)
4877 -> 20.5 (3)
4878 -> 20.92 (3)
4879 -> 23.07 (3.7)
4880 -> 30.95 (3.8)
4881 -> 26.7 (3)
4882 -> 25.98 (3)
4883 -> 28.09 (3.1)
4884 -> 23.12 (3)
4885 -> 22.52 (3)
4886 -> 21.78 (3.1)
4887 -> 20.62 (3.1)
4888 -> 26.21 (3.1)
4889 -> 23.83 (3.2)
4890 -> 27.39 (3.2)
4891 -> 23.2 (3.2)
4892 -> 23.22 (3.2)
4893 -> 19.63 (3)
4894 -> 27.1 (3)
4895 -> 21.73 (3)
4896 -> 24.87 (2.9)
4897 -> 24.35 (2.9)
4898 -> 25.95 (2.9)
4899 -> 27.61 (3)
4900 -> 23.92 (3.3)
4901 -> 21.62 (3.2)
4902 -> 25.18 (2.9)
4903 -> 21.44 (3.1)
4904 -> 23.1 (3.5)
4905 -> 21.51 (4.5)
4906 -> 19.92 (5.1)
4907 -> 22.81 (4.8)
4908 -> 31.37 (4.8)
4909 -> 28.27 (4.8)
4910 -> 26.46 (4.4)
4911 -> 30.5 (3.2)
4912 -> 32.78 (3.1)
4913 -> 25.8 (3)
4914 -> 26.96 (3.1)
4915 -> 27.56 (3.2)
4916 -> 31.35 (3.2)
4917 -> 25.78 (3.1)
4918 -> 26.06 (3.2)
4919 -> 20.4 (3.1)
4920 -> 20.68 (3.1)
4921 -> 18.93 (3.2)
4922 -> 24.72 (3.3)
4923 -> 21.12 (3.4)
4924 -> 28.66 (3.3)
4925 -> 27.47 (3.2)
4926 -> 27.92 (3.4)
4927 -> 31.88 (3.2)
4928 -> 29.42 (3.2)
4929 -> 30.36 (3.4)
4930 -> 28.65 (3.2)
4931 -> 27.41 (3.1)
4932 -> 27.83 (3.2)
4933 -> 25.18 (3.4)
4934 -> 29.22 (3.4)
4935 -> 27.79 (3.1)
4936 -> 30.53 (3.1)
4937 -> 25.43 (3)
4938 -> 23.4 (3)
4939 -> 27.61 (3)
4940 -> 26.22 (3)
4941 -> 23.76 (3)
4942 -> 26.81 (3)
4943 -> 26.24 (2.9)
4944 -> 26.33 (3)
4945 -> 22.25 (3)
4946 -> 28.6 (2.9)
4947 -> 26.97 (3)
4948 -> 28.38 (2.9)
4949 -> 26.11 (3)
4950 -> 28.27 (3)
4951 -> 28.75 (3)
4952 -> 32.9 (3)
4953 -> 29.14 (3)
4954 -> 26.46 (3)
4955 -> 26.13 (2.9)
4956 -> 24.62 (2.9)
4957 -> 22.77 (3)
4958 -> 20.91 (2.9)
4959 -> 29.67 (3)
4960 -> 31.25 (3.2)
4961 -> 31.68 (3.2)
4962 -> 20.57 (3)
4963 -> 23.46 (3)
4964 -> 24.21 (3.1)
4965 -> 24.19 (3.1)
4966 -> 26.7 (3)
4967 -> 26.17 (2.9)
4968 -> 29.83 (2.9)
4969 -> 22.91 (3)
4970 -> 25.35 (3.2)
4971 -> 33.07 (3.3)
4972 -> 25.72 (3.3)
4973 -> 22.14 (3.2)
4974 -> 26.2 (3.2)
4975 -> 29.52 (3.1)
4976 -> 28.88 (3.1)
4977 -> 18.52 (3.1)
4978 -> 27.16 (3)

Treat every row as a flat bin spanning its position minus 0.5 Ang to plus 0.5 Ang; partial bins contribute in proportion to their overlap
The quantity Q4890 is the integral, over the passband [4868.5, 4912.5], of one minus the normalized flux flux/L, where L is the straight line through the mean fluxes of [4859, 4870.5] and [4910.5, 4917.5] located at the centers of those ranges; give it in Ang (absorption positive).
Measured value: 2.37 Ang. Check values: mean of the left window 22.4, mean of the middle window 24.3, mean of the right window 28.7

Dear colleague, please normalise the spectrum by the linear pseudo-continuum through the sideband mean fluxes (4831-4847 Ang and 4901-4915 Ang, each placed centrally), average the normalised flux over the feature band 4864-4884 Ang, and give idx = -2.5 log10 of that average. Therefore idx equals 0.11 mag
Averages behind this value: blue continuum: 25.9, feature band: 23.4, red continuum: 25.8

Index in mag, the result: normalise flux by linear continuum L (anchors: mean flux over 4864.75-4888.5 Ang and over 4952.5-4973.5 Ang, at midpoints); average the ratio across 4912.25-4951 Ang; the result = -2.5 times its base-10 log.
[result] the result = -0.06 mag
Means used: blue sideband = 23.4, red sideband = 26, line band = 26.6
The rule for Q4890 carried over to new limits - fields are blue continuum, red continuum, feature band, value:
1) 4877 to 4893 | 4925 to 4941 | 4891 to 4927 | 1.2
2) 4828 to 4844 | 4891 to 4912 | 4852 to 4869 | 2.1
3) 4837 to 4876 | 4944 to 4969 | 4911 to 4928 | -0.6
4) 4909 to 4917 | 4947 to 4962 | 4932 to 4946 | 0.7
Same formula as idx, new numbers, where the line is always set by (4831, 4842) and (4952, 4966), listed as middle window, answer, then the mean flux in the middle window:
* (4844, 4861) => 0.06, 24.6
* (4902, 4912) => 0.02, 25.4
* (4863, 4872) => 0.13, 23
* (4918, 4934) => -0.01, 26.1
